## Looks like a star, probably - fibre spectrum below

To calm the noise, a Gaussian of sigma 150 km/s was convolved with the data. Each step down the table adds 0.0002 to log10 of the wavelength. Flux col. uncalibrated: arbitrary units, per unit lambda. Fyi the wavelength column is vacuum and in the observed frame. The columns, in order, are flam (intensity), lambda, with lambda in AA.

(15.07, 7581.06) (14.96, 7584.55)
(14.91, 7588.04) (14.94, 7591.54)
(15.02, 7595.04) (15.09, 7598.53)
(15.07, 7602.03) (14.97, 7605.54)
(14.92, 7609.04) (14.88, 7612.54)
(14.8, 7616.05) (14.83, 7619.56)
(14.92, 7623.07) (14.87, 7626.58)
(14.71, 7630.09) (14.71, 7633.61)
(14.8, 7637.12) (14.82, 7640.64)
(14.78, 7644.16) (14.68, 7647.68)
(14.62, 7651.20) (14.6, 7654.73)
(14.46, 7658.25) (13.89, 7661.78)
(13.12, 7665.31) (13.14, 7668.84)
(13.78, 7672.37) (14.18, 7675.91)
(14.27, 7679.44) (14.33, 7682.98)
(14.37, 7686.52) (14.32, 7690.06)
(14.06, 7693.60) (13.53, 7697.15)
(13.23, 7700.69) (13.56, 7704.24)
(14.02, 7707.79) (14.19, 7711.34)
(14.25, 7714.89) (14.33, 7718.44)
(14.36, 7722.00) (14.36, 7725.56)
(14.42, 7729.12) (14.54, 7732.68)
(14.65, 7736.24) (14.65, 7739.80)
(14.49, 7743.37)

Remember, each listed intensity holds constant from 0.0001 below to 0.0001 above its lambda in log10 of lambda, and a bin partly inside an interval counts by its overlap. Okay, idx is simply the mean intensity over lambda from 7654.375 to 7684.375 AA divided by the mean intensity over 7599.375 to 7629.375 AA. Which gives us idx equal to 0.9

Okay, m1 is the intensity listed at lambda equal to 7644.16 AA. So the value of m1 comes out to 14.78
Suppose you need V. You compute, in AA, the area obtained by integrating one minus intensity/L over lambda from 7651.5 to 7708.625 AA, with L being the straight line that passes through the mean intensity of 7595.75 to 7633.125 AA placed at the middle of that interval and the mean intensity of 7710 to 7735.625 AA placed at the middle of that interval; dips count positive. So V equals 2.5 AA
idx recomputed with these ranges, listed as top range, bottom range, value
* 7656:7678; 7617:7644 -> 0.93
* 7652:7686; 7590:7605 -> 0.93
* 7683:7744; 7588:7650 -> 0.95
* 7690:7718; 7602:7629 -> 0.93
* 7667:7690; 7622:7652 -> 0.95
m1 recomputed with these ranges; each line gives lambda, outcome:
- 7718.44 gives 14.33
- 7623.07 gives 14.92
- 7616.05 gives 14.8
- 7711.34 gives 14.19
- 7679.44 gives 14.27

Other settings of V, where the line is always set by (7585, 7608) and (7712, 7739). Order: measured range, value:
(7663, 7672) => 0.86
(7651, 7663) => 0.28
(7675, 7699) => 0.73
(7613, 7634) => 0.08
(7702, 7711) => 0.42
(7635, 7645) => 0.00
